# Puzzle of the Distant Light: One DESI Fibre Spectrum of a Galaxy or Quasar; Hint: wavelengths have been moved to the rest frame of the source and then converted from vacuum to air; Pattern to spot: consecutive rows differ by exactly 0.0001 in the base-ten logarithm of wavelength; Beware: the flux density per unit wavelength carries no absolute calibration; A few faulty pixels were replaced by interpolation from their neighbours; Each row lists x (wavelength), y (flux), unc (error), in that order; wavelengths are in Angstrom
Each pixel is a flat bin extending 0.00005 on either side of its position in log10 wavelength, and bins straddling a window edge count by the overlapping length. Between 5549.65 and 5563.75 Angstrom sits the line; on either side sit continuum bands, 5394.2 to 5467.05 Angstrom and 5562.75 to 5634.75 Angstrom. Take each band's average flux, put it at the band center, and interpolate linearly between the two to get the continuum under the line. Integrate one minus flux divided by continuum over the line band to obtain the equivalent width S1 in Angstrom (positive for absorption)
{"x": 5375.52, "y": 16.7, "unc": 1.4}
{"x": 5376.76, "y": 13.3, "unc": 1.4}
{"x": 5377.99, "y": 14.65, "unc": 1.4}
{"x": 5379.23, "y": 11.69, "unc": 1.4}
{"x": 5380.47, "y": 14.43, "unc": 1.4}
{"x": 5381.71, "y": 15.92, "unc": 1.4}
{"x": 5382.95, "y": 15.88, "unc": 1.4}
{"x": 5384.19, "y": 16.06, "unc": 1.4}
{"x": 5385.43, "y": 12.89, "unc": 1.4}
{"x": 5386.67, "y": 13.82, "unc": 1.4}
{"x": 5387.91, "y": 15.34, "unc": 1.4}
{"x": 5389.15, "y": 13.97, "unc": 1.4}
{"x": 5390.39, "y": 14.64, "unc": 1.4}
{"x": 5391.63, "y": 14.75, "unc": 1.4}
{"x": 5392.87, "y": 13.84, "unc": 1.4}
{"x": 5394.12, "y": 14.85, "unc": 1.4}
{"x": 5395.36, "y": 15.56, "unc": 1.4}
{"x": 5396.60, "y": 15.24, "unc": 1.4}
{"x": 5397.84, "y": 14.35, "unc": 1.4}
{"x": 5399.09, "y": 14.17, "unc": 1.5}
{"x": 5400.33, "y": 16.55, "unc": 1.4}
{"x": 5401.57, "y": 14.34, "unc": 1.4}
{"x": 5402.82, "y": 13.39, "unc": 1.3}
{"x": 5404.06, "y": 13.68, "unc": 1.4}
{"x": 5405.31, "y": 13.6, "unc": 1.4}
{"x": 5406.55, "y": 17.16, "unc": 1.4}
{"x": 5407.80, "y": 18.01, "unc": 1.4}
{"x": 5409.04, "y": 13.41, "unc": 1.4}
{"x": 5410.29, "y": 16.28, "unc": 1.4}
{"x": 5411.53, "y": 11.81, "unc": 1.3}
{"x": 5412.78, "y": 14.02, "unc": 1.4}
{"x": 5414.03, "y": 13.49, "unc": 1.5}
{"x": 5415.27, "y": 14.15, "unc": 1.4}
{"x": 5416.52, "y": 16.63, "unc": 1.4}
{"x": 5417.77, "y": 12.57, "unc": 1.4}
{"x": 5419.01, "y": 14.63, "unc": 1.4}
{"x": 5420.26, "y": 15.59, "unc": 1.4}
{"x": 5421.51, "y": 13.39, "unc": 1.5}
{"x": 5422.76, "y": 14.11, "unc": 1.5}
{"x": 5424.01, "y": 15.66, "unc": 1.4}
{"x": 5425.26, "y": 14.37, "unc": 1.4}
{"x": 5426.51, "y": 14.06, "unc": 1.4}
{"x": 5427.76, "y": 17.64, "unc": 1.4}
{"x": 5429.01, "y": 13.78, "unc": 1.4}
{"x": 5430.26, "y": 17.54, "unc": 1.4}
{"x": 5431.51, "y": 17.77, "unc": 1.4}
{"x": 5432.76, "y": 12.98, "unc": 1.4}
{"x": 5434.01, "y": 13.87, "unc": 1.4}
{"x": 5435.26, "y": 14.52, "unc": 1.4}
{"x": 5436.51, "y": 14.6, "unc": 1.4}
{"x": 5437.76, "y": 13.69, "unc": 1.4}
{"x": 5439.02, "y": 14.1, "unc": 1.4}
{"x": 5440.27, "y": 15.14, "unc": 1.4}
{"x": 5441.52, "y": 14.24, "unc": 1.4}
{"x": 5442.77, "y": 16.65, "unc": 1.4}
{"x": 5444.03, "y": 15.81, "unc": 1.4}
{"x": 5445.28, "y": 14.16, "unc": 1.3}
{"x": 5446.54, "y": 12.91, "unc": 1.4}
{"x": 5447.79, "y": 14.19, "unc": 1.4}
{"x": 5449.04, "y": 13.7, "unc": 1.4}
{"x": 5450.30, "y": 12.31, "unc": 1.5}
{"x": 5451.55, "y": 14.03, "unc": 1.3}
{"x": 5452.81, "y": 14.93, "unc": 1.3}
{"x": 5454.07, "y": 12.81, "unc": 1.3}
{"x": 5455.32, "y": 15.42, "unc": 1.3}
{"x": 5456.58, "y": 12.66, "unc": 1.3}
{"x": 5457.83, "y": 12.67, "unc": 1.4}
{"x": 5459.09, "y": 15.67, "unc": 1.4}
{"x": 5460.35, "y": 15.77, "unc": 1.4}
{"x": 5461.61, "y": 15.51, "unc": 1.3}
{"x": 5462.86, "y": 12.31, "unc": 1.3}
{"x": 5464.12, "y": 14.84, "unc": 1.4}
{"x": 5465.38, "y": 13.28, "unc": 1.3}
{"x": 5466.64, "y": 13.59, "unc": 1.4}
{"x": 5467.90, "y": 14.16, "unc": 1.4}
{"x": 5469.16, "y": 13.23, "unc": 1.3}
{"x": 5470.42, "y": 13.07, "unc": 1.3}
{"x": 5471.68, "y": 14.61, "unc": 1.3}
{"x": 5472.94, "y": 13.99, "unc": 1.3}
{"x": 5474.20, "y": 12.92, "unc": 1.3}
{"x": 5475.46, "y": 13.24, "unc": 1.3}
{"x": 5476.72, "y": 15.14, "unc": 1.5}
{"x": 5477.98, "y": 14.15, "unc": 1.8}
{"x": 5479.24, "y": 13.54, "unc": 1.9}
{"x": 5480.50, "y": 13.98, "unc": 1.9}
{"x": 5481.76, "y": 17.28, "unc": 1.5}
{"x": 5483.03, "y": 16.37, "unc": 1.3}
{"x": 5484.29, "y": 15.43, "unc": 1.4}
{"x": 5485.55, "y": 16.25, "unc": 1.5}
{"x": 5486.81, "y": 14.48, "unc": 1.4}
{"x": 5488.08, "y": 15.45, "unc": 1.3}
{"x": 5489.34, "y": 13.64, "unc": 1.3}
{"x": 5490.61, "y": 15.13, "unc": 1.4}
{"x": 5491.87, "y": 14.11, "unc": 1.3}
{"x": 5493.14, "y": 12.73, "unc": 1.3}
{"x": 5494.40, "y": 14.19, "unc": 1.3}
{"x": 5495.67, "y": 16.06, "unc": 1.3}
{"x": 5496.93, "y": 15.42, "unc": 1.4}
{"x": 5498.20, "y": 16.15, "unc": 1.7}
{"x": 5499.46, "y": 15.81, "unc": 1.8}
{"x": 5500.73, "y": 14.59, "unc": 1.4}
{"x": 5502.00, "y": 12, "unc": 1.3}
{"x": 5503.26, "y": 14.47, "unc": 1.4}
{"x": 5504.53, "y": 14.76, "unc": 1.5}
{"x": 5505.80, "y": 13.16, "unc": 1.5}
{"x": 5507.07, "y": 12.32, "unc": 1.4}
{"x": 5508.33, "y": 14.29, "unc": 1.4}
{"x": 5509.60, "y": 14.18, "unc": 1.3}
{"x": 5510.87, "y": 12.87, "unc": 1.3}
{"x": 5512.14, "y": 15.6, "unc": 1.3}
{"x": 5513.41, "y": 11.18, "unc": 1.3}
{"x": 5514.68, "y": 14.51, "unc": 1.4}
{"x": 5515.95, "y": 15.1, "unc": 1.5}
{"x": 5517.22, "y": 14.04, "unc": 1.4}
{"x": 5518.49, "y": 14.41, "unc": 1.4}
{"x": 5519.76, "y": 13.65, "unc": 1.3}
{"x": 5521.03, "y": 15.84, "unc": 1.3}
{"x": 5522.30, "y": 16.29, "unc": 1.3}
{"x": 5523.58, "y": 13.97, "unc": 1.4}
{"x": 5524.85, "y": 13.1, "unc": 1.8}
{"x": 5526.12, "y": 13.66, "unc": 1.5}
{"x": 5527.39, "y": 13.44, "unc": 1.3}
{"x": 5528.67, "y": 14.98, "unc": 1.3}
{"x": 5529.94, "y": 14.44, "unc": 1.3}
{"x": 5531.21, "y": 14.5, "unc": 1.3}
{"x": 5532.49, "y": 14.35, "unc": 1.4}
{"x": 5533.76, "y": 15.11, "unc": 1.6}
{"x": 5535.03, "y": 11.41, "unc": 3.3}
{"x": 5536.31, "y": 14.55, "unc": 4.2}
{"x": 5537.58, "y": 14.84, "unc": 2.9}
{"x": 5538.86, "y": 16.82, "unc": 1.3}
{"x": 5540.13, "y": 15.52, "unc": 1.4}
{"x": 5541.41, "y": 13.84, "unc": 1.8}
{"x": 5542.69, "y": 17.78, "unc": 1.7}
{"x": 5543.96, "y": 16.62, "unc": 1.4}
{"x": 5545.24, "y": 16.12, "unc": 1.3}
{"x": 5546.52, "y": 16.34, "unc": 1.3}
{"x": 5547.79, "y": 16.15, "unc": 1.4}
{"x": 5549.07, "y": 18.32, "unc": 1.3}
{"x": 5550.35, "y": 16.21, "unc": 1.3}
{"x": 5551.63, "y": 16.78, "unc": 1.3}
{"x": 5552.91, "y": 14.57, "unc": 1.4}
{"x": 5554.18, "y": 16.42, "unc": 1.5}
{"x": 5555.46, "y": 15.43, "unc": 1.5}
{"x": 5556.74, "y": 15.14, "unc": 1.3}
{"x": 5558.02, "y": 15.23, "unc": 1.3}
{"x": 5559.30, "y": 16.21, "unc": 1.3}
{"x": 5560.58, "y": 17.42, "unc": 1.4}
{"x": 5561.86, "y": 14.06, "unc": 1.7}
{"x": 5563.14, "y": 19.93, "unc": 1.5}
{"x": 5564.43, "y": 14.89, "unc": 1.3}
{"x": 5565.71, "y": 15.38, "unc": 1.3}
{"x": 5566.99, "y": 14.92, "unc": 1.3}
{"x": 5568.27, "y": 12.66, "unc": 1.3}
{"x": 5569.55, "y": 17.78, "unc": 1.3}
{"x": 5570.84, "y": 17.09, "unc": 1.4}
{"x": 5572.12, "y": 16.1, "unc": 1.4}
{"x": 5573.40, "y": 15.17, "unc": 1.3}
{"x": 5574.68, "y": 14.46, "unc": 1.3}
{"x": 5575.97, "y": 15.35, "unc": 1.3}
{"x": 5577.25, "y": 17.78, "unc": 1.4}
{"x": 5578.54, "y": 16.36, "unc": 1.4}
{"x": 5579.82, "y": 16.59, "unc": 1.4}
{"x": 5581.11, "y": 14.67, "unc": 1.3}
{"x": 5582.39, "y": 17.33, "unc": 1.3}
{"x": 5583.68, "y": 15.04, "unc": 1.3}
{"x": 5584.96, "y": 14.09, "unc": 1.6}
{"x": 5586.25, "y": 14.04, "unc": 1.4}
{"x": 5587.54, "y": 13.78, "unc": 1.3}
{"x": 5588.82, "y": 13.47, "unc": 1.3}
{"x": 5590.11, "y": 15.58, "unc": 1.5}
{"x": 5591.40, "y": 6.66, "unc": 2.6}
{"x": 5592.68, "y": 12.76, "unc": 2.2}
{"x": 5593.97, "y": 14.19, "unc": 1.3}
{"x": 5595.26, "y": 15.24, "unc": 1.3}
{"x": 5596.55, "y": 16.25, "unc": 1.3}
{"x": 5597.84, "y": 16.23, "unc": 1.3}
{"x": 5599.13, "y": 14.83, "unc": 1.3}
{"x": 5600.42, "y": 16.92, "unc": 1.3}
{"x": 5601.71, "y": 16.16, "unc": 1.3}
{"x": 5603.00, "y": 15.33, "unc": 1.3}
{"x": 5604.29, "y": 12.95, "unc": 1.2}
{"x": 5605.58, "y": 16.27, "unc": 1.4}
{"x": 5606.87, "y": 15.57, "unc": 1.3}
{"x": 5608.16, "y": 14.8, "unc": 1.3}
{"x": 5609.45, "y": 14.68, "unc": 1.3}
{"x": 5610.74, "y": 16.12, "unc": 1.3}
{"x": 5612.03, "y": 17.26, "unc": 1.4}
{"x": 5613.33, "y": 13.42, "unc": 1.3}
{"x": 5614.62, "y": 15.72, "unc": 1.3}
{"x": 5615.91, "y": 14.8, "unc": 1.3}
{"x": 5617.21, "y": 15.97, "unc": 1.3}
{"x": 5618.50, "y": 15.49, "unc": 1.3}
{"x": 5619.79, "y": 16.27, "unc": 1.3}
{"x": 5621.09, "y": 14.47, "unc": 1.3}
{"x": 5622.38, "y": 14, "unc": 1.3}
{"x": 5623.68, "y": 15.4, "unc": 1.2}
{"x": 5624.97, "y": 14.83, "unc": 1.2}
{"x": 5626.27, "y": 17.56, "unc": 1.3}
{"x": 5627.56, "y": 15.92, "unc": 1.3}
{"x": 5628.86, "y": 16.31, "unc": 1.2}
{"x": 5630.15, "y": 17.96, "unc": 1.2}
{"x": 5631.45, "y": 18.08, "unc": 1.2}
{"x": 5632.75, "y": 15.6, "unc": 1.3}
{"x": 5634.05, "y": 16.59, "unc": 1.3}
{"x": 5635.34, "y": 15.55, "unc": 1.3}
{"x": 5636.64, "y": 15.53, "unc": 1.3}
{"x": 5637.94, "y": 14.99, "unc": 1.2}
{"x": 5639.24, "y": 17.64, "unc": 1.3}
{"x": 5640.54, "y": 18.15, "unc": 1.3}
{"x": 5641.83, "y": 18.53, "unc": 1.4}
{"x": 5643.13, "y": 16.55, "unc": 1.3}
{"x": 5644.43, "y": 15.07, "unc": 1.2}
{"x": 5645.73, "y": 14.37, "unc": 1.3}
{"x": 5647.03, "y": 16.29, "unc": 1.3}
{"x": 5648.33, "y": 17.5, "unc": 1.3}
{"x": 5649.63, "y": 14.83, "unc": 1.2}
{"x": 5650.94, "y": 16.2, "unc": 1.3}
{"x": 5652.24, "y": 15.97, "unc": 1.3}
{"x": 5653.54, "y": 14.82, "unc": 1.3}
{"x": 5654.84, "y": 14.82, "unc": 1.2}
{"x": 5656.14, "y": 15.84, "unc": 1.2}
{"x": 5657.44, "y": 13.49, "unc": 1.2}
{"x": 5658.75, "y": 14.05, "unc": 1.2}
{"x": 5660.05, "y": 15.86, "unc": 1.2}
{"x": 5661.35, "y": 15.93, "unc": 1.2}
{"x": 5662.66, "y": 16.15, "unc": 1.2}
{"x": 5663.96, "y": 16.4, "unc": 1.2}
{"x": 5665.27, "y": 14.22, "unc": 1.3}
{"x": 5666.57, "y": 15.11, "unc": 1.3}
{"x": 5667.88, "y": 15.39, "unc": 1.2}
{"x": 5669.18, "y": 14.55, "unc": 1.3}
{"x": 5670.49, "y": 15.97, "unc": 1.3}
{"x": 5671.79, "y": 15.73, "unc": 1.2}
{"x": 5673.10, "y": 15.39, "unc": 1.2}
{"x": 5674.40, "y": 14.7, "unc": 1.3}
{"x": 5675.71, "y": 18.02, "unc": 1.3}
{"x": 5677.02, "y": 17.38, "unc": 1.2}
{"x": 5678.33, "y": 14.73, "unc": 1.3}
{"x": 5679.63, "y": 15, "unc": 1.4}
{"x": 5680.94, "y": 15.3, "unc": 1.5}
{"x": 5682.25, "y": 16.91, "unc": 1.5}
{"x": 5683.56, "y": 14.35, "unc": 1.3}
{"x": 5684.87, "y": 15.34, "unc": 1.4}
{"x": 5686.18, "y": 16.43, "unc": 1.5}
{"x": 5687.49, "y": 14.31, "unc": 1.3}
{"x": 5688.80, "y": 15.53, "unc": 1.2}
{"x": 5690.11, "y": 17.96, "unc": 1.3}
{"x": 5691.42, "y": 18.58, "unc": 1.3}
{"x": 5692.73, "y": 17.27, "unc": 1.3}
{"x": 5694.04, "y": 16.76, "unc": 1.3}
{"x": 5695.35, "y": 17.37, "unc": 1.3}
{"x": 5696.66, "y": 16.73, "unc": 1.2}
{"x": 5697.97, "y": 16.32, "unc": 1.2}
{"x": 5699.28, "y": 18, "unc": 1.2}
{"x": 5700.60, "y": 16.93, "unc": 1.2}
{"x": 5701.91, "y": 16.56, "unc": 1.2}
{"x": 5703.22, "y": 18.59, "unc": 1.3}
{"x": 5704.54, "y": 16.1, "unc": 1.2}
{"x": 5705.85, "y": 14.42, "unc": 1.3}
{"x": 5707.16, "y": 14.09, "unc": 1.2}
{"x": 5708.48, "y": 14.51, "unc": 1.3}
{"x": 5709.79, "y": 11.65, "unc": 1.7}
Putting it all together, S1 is -0.9 Angstrom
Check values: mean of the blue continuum 14.5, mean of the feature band 16.1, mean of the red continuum 15.4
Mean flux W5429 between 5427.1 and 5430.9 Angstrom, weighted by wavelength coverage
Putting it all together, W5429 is 16.3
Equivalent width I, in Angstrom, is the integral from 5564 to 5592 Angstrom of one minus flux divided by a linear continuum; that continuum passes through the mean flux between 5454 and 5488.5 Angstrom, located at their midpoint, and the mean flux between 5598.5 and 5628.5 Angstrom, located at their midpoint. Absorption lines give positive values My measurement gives 0.35 Angstrom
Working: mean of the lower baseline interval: 14.4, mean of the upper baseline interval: 15.4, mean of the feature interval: 15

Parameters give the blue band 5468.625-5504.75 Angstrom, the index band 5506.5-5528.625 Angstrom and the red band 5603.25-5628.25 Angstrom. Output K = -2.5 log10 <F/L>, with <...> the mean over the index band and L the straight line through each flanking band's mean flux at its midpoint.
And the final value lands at 0.05 mag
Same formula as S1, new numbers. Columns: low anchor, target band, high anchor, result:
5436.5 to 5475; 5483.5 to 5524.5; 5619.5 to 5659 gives 0.4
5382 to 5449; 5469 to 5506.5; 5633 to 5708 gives 1.4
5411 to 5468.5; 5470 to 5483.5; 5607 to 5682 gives 0.2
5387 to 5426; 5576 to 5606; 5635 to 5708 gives 1.3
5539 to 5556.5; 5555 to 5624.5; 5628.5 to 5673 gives 3.4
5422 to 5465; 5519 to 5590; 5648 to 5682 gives -1.7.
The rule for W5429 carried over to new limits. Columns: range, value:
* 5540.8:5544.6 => 16.1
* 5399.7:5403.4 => 14.8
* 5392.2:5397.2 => 14.9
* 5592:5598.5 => 14.9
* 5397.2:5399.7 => 14.2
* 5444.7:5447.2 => 13.5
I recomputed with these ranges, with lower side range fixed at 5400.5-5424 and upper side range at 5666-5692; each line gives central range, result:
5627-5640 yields -0.7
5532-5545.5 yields 0.0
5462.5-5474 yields 0.9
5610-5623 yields 0.1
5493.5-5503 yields 0.1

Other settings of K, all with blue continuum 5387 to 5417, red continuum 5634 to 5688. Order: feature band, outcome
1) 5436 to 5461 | 0.05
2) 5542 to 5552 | -0.10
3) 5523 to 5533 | 0.08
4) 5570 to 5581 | -0.05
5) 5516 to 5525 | 0.04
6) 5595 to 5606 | -0.01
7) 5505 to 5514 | 0.13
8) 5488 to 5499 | 0.02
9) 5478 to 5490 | -0.01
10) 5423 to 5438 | -0.02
